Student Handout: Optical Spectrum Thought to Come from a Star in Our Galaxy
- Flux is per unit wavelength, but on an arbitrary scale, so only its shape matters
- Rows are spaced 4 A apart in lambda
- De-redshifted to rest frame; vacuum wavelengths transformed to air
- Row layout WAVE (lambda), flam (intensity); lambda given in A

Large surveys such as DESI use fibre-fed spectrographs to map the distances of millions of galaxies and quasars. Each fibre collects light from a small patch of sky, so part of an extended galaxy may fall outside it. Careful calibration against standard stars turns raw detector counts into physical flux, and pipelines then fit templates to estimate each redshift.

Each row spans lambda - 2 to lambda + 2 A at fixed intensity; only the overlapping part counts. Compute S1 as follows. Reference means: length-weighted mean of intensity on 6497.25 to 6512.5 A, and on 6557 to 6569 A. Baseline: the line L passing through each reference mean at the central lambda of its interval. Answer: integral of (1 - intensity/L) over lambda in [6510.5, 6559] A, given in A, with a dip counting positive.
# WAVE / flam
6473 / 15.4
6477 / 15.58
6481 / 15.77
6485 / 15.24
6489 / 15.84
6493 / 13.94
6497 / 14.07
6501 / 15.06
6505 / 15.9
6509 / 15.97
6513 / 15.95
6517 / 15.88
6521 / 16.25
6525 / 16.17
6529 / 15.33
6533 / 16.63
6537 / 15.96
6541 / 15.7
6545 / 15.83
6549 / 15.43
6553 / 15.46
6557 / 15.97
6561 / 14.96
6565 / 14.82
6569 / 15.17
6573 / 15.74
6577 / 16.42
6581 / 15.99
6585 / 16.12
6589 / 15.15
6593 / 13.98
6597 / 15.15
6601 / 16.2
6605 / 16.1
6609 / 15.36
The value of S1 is -1.8 A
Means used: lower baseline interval 15.5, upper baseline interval 15.1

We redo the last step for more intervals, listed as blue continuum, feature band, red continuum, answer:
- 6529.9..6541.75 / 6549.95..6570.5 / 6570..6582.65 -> 0.9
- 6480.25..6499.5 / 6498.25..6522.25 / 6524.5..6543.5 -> -0.6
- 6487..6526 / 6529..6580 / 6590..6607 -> -0.8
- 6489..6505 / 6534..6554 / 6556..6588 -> -0.6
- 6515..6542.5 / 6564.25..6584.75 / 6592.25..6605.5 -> -0.1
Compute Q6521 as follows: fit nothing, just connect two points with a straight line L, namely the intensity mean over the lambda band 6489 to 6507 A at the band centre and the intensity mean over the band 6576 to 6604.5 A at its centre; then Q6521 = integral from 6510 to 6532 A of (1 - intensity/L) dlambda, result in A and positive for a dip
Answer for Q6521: -1.3 A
